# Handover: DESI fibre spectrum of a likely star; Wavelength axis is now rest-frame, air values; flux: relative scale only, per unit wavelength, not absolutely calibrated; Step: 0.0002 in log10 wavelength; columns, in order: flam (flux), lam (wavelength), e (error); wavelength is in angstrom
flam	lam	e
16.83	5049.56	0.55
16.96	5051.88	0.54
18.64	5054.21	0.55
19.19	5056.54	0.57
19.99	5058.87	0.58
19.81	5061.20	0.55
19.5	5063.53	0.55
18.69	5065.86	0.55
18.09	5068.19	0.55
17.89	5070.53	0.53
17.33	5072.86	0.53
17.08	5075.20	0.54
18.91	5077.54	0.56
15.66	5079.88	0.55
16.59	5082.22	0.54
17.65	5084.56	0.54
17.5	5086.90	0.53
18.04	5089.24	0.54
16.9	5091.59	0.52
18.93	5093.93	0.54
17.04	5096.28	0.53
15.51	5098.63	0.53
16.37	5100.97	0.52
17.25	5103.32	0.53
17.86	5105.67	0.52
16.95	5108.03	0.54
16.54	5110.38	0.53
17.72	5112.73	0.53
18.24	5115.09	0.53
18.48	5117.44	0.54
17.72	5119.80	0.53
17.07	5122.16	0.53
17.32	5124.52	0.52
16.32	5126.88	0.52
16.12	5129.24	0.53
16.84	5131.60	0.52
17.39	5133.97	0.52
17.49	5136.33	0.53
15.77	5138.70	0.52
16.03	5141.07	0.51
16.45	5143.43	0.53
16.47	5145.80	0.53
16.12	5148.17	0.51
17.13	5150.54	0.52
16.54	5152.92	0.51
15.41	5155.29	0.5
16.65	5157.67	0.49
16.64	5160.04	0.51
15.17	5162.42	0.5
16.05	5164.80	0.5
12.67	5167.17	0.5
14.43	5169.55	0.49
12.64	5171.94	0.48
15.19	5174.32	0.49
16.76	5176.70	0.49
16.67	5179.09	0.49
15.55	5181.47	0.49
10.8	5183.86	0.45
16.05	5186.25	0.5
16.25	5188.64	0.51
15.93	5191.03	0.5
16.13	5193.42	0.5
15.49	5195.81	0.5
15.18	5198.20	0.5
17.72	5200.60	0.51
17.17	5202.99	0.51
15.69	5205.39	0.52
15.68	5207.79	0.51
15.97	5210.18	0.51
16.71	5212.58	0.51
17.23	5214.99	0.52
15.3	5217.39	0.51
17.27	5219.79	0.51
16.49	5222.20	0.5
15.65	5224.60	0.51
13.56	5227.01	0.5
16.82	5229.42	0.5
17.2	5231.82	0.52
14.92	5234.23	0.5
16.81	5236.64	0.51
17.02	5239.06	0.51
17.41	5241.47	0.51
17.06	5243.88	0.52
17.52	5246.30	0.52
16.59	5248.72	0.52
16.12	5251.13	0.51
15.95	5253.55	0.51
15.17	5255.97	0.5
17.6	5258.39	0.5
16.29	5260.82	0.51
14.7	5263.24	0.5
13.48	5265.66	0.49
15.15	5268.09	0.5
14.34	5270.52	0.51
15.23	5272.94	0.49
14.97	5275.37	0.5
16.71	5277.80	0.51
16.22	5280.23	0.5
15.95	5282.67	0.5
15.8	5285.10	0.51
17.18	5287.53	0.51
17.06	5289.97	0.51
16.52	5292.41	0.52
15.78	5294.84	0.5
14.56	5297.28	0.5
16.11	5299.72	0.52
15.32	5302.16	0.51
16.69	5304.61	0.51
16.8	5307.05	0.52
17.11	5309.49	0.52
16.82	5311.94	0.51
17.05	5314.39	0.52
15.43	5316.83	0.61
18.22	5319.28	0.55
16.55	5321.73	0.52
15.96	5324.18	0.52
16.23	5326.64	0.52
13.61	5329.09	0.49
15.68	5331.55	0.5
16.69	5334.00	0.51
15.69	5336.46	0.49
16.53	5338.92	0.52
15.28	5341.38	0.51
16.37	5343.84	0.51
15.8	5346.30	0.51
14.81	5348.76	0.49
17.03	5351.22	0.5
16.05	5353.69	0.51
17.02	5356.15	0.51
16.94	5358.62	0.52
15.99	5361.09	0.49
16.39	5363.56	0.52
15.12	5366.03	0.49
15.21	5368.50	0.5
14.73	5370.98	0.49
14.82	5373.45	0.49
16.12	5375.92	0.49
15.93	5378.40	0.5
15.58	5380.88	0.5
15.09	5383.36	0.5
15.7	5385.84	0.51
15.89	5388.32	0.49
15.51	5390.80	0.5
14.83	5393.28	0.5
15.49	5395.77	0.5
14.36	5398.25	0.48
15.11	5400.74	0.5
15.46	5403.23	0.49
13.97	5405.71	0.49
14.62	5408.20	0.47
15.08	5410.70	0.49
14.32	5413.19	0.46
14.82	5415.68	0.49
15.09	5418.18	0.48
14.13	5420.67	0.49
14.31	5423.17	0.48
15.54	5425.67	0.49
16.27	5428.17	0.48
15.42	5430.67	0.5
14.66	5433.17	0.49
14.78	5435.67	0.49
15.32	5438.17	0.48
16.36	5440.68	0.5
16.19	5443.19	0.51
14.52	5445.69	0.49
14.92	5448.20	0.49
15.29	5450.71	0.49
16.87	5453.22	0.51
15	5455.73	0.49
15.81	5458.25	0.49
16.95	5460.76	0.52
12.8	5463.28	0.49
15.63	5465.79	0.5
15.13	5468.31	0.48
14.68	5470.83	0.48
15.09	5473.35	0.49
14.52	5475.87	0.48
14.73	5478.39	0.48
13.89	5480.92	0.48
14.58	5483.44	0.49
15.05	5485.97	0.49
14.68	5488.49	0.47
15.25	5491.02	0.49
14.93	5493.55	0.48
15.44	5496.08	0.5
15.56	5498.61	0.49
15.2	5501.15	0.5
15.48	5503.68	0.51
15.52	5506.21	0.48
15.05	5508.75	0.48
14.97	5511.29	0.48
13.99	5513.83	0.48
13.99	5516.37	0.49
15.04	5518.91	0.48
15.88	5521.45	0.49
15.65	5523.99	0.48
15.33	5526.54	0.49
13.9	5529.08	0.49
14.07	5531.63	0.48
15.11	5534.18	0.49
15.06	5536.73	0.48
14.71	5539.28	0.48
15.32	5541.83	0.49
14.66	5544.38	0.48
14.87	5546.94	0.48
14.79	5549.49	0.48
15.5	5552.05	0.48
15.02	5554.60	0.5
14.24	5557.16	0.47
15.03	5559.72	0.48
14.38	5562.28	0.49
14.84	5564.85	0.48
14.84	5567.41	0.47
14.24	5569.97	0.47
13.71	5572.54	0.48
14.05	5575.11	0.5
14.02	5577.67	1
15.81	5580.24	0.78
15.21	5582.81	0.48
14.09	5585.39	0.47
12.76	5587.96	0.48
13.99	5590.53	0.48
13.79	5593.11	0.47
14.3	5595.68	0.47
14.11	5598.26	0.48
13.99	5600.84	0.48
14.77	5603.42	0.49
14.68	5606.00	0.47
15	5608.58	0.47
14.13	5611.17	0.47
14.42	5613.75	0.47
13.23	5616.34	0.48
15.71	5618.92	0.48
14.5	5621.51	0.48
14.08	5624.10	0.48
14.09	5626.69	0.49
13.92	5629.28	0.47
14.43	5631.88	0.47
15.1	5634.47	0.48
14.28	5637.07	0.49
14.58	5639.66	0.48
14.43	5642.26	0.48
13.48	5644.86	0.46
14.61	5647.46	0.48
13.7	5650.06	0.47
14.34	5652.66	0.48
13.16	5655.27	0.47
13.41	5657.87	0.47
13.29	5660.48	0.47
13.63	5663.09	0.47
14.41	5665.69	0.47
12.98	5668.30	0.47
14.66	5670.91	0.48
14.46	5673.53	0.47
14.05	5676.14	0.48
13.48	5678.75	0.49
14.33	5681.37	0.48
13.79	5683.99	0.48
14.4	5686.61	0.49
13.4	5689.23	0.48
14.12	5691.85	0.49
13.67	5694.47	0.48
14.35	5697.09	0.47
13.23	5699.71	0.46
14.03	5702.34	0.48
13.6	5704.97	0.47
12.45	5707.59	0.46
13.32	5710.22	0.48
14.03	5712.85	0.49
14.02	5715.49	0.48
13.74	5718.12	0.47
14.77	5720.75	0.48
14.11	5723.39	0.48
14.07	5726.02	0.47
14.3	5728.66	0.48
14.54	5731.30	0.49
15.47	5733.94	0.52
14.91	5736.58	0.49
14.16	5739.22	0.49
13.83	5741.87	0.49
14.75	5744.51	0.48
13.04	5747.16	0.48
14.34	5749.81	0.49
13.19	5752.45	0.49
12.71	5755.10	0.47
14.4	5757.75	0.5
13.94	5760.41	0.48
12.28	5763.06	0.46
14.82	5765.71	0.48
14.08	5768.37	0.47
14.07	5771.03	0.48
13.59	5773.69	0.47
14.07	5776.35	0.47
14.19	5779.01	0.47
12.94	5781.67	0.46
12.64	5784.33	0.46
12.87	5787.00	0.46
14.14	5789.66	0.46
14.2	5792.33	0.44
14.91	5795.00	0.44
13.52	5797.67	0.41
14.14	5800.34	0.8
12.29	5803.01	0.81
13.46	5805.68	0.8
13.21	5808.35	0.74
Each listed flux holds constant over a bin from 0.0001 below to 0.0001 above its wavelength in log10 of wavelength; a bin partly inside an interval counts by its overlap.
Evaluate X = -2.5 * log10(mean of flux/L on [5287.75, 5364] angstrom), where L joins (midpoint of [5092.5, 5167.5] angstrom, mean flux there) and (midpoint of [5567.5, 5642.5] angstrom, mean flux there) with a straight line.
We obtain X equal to -0.031 mag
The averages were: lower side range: 16.7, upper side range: 14.3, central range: 16.2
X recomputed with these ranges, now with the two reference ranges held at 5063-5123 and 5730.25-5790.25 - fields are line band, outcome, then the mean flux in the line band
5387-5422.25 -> 0.06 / 14.9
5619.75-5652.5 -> 0.02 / 14.3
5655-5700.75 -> 0.04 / 13.8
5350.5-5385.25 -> 0.01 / 15.8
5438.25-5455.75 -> 0.00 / 15.6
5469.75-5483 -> 0.06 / 14.6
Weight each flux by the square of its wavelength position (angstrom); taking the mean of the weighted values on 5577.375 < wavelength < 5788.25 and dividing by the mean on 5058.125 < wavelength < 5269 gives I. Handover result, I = 1.03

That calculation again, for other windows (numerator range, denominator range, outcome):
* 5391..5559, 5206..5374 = 1.00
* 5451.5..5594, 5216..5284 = 1.03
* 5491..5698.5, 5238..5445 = 1.01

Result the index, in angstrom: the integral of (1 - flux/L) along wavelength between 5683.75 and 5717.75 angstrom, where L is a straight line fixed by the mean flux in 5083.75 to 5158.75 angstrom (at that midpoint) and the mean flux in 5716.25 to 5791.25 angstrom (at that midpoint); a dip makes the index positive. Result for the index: 1.1 angstrom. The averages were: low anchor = 17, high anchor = 13.9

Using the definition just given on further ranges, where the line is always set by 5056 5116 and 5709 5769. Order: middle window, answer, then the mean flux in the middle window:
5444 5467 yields 0.5 angstrom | 15.3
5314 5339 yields 0.4 angstrom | 16.1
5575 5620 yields 1.5 angstrom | 14.3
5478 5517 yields 1.2 angstrom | 14.9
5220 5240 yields 0.9 angstrom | 16.1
